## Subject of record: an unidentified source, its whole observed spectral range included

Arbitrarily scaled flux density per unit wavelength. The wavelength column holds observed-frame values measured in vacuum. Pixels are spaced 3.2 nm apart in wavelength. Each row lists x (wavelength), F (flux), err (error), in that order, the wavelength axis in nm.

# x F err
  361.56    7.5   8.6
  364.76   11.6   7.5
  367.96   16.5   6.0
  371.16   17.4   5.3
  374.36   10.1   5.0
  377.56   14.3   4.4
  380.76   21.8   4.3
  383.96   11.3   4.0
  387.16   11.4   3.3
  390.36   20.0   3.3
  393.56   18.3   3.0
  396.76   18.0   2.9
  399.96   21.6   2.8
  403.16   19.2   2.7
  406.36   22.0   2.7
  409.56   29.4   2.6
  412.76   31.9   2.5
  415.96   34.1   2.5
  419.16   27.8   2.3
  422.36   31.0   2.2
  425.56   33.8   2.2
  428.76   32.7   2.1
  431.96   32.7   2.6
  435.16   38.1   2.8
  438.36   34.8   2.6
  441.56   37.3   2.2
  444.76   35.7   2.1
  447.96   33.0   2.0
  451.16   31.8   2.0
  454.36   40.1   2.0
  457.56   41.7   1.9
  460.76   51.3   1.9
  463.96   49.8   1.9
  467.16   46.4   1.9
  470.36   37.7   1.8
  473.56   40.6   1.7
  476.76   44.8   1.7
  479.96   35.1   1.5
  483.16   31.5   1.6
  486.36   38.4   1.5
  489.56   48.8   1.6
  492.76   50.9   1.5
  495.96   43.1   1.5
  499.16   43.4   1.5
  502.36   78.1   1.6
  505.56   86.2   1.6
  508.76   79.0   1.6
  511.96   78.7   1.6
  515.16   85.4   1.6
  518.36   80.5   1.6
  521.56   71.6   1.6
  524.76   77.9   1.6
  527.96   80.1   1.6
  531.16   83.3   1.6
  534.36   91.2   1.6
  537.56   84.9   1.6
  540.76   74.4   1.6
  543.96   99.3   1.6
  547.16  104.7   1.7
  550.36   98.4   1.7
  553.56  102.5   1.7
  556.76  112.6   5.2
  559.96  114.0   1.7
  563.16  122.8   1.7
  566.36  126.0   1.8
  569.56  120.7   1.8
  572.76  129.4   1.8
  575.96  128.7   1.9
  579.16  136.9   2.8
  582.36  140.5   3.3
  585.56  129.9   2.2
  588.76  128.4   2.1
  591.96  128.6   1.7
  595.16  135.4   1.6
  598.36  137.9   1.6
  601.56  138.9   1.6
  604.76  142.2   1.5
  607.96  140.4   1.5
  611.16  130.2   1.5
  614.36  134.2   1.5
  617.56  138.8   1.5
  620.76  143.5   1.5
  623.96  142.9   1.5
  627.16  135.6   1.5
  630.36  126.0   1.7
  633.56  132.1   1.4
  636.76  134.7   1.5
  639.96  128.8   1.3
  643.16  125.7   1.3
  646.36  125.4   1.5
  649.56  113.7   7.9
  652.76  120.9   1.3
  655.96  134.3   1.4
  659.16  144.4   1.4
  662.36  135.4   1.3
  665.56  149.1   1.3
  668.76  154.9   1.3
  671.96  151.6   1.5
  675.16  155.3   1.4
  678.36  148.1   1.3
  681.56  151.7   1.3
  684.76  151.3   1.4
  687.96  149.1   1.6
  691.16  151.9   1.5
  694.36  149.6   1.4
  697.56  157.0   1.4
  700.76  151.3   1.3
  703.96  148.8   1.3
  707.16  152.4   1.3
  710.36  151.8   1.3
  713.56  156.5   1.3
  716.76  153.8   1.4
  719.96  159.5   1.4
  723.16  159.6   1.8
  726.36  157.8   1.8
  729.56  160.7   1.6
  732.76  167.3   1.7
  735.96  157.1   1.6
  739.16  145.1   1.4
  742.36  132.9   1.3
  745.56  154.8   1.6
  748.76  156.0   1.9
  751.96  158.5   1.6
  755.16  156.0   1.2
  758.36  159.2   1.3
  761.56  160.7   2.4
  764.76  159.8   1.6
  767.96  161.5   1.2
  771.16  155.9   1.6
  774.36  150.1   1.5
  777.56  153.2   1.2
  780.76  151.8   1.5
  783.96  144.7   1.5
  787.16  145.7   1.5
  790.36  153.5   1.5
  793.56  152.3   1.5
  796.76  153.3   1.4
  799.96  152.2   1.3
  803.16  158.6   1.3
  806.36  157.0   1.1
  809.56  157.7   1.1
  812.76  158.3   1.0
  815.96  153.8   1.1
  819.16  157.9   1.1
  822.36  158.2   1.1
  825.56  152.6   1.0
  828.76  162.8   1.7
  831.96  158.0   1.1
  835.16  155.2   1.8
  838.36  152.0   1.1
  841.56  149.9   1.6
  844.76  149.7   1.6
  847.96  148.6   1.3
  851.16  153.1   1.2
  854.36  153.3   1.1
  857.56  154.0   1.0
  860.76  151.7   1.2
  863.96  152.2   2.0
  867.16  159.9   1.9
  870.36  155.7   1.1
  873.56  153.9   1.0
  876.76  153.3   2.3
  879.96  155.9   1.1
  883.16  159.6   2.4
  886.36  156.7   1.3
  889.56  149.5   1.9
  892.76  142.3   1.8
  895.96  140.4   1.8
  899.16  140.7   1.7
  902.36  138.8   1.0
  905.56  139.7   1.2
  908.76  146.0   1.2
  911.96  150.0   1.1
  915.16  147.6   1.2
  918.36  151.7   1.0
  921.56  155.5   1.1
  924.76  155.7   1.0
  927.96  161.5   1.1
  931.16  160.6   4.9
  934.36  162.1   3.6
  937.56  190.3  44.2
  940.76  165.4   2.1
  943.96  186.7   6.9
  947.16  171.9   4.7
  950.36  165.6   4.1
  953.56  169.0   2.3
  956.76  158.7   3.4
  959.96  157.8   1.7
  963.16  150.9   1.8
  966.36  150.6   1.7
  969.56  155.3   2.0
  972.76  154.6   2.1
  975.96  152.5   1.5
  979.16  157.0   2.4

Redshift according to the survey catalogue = 0.26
